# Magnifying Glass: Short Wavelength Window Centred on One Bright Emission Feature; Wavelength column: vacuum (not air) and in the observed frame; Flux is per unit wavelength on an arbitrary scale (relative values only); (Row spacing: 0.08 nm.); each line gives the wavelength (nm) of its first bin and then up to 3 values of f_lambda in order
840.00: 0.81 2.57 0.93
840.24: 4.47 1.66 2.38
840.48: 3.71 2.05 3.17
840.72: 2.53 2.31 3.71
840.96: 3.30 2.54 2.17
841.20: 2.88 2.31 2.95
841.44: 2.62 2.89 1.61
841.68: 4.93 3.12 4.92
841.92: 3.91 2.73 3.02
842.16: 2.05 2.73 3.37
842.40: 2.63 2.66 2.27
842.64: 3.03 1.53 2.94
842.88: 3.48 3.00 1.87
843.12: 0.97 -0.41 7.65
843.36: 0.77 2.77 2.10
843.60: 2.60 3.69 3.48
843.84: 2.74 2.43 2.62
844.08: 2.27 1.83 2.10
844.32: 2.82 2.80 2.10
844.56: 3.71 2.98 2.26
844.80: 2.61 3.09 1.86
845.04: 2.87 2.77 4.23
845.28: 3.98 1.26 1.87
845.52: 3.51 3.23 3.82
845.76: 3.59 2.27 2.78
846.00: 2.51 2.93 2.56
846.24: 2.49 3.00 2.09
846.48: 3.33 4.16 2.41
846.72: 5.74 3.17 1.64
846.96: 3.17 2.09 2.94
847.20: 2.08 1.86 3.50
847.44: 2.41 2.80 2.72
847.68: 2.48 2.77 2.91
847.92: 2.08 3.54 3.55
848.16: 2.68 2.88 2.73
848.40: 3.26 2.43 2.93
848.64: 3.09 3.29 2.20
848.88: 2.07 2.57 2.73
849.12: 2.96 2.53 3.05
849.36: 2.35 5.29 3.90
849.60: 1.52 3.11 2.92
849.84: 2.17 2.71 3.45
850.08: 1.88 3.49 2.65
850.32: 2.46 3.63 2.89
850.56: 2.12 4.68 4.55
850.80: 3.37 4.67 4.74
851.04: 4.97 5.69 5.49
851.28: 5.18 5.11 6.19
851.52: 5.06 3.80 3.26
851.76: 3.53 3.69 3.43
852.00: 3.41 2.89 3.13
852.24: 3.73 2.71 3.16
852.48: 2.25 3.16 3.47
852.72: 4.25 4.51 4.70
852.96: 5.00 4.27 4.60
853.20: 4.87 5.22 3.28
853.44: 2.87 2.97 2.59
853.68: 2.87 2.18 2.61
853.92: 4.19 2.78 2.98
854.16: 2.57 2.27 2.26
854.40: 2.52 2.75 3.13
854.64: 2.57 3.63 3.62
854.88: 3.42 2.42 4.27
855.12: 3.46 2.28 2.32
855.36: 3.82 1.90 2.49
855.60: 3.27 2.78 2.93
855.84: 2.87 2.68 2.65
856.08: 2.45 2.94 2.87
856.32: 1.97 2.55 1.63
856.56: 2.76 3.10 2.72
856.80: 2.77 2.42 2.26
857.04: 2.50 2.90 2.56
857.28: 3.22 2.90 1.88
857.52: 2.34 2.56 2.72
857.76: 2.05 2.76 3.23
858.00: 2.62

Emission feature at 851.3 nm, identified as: [S II]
